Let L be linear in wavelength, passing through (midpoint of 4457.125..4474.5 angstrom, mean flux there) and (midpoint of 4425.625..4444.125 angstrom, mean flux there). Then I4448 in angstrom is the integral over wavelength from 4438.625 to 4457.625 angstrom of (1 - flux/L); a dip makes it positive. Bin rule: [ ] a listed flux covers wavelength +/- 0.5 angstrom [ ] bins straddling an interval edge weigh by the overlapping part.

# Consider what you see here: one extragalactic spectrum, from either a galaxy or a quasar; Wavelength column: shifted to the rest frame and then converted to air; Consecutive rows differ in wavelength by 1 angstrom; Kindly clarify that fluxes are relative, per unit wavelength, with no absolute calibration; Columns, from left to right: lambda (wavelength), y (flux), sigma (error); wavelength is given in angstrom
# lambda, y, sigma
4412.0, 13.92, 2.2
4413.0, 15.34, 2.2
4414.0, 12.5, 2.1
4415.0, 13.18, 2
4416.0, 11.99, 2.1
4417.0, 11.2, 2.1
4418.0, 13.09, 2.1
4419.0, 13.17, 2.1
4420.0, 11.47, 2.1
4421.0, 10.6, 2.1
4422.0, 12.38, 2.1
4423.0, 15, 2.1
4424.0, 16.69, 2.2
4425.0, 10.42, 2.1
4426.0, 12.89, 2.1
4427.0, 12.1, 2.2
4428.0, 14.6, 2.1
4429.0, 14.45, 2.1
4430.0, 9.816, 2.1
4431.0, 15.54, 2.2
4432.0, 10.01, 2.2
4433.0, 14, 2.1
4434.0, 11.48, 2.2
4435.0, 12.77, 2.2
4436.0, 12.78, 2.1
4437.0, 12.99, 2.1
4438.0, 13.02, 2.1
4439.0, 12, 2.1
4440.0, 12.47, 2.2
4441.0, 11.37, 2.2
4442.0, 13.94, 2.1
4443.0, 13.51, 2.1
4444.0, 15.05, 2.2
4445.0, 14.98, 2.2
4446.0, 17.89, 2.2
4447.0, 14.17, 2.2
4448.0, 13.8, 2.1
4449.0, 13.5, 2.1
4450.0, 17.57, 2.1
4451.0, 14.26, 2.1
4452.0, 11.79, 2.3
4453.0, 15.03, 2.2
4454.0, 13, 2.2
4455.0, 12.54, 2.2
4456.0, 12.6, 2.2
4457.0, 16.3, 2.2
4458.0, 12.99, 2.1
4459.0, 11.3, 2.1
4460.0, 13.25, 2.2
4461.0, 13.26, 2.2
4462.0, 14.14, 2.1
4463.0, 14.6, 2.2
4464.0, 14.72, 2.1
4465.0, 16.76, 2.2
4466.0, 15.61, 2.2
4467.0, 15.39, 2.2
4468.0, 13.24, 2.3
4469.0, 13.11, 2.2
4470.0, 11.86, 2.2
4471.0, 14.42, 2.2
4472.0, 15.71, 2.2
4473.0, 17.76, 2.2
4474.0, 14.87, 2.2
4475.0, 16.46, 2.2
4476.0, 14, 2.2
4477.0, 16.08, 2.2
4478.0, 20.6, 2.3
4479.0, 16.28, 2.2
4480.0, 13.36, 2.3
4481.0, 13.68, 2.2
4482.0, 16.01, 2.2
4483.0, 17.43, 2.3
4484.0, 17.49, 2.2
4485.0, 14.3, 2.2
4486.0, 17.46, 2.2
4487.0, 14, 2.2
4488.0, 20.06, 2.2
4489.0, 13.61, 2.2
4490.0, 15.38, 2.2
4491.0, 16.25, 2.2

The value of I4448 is -0.7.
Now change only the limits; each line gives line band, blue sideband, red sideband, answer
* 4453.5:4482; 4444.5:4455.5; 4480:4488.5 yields 1.35 angstrom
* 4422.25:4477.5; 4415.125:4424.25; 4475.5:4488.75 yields 1.94 angstrom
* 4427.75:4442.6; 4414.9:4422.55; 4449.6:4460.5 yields 0.09 angstrom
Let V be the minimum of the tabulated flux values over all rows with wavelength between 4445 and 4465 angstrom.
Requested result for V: 11.3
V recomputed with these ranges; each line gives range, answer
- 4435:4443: 11.37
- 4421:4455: 9.816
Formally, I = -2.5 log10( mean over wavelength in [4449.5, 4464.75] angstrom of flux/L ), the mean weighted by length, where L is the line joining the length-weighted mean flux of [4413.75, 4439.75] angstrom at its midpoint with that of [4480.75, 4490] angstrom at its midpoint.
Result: 0.042 mag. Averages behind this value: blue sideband 12.7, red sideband 16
